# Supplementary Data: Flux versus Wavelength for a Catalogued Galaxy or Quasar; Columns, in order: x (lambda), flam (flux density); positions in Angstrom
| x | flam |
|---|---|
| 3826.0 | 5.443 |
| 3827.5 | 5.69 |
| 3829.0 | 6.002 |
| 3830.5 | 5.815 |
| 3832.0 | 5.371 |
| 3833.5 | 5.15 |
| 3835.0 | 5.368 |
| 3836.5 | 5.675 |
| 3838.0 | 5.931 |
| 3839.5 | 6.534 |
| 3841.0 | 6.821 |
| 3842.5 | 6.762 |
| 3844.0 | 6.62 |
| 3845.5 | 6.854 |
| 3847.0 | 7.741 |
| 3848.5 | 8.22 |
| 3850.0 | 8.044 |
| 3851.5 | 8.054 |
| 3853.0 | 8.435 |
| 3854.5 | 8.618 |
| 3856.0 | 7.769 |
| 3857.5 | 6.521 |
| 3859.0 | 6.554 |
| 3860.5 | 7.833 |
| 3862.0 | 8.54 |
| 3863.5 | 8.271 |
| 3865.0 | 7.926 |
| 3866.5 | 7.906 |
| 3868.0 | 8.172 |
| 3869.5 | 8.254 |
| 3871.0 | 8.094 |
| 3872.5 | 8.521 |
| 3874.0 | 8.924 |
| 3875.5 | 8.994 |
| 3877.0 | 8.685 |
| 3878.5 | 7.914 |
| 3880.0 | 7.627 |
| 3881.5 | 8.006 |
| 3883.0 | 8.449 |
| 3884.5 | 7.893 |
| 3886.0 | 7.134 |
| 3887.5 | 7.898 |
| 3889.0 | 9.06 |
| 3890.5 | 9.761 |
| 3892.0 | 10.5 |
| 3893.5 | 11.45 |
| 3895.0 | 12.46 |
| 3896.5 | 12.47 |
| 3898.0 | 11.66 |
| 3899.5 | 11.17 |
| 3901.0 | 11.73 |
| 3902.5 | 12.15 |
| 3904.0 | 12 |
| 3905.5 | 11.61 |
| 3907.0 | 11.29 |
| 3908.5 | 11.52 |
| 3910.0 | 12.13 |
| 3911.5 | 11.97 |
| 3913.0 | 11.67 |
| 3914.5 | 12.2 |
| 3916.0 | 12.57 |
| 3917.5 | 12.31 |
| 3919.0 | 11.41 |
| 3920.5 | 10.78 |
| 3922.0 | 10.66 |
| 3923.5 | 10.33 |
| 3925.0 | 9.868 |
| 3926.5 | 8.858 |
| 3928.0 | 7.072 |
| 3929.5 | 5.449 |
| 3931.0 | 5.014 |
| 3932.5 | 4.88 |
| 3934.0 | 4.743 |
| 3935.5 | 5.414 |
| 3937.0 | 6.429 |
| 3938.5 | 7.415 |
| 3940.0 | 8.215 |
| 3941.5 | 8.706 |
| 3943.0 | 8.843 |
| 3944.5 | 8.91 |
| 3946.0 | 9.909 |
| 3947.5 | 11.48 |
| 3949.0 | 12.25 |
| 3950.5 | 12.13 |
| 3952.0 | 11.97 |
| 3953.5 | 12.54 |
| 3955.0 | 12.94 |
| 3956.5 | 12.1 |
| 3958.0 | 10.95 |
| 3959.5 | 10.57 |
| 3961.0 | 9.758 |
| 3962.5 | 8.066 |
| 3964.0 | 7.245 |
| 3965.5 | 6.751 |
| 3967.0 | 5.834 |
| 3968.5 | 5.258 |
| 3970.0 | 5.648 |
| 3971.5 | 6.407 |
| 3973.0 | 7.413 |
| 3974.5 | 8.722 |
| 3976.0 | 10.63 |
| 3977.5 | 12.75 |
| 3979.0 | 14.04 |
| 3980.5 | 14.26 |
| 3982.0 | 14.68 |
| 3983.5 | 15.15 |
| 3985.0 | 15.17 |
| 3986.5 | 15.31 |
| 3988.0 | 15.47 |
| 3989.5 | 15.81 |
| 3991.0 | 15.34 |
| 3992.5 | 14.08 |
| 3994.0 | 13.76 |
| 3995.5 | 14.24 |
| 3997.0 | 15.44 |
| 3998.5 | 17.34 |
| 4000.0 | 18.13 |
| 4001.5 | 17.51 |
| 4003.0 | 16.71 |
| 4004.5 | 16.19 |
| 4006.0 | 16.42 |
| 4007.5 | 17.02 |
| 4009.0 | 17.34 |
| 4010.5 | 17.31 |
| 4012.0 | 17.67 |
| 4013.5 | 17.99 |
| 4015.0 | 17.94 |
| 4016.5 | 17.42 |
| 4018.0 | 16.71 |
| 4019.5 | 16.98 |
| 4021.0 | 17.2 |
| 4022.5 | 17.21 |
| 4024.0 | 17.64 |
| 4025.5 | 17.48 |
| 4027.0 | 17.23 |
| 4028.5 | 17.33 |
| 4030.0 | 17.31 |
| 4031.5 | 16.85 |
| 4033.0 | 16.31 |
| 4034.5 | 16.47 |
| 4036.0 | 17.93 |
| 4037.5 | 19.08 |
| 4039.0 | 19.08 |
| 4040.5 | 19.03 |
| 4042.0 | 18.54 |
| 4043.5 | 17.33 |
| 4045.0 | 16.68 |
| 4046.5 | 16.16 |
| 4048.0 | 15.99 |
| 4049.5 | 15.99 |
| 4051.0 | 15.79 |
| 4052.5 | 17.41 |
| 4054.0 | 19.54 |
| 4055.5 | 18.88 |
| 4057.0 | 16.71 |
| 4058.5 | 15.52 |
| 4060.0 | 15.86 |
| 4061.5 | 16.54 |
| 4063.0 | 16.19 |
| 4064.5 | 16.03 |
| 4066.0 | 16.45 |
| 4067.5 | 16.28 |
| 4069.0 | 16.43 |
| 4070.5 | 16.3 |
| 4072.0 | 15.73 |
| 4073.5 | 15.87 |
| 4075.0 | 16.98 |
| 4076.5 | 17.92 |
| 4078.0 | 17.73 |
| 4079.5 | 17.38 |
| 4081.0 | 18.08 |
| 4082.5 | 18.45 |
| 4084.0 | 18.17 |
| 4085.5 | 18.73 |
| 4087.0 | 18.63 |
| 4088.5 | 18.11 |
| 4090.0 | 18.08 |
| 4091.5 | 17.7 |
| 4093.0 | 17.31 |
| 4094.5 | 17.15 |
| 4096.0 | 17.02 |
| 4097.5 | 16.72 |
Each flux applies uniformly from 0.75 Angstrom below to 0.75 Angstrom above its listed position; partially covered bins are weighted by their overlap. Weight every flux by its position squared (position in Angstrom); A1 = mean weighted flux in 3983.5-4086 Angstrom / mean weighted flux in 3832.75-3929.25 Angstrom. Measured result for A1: 2.01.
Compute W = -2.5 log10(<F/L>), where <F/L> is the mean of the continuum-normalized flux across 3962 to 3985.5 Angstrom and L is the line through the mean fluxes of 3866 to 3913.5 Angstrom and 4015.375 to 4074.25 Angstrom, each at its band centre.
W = 0.37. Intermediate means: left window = 9.91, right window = 17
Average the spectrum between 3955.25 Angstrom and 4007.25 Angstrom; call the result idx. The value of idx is 12.5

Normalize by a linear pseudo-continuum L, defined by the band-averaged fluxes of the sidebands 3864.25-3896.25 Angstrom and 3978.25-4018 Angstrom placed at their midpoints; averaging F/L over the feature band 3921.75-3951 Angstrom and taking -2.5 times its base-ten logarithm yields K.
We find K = 0.43 mag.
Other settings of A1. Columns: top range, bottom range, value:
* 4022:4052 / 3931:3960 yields 1.93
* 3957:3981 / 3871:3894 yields 1.08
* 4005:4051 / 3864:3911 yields 1.91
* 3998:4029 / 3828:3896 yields 2.38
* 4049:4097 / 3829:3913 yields 2.19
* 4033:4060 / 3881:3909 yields 1.79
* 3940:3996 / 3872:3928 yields 1.12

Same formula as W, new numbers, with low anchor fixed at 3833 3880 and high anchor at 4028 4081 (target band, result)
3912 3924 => -0.10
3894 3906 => -0.23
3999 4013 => -0.17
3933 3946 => 0.48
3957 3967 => 0.39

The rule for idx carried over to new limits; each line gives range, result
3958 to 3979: 8.4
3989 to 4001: 15.6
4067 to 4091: 17.4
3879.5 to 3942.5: 9.62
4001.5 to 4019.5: 17.2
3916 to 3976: 8.87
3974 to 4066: 16.4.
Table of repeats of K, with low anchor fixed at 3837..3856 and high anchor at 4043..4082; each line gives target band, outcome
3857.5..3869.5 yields 0.04 mag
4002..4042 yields -0.16 mag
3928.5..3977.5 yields 0.37 mag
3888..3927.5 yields -0.13 mag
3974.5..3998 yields -0.06 mag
